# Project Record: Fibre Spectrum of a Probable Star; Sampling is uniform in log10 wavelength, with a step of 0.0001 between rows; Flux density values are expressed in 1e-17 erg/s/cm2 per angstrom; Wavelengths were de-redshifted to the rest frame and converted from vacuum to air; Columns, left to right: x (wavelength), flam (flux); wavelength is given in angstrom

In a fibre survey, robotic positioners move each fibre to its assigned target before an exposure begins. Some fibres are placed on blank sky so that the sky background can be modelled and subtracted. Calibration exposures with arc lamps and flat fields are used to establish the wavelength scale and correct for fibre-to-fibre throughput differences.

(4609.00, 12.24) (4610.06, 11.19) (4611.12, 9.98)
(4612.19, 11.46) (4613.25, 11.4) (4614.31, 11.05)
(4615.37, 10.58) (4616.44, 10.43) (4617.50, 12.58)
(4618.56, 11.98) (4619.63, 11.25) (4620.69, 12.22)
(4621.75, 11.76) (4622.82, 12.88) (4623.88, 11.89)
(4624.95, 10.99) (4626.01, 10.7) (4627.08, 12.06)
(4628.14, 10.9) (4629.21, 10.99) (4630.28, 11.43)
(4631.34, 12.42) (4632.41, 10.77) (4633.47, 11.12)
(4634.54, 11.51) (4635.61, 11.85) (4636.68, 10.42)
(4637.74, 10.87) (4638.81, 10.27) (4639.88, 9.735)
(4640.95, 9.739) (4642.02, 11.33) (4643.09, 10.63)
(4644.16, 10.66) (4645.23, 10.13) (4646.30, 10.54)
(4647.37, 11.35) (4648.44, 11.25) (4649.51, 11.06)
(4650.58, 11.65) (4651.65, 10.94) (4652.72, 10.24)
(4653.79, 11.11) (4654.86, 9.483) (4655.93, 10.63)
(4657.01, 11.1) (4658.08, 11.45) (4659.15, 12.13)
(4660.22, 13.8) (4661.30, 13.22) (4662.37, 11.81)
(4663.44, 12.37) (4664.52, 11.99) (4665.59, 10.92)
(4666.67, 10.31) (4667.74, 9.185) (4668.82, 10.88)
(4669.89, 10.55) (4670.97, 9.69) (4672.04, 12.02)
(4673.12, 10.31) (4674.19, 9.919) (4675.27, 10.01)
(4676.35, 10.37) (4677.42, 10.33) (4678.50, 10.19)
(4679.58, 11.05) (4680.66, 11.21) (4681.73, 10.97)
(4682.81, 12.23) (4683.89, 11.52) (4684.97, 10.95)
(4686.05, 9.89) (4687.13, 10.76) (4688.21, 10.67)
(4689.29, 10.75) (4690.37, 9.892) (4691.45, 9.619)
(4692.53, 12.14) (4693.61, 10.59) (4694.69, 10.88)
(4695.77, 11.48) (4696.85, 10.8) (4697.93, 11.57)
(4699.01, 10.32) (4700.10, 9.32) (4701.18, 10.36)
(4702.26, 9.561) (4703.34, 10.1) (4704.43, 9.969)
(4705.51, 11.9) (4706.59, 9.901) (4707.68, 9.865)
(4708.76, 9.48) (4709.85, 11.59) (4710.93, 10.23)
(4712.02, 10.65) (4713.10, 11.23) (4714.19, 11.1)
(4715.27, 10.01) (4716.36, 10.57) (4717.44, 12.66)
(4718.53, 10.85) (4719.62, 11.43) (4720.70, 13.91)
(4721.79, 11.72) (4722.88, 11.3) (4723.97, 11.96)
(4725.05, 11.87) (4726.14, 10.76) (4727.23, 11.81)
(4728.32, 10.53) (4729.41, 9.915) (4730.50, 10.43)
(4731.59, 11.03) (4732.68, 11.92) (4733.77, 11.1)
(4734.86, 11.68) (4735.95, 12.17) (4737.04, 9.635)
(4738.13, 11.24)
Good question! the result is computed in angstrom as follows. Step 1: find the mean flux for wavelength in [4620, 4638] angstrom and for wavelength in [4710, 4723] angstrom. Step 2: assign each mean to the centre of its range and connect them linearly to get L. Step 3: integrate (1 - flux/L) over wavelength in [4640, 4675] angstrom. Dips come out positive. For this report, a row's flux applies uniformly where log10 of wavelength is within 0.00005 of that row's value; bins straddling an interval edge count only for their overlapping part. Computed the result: 1.3 angstrom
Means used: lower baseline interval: 11.5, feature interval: 11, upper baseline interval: 11.3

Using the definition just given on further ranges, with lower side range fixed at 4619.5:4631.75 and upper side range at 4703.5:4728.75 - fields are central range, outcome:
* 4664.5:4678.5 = 1.1 angstrom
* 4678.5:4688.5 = 0.3 angstrom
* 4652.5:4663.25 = -0.1 angstrom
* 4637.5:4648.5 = 0.9 angstrom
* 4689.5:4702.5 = 0.7 angstrom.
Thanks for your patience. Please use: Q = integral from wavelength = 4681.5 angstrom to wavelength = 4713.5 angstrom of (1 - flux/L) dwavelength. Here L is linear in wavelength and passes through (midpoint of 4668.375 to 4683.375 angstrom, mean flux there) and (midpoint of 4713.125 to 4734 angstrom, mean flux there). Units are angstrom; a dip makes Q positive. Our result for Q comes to 1.0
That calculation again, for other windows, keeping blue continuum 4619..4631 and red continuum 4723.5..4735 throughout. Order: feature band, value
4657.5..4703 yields 1.8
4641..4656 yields 0.9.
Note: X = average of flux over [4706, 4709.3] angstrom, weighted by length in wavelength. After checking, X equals 9.79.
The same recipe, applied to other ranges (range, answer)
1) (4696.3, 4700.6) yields 10.5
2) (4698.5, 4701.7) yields 9.98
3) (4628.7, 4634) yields 11.4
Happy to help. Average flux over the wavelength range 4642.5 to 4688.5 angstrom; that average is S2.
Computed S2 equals 11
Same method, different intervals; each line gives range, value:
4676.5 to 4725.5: 10.9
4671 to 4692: 10.6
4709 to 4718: 11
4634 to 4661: 11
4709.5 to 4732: 11.2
